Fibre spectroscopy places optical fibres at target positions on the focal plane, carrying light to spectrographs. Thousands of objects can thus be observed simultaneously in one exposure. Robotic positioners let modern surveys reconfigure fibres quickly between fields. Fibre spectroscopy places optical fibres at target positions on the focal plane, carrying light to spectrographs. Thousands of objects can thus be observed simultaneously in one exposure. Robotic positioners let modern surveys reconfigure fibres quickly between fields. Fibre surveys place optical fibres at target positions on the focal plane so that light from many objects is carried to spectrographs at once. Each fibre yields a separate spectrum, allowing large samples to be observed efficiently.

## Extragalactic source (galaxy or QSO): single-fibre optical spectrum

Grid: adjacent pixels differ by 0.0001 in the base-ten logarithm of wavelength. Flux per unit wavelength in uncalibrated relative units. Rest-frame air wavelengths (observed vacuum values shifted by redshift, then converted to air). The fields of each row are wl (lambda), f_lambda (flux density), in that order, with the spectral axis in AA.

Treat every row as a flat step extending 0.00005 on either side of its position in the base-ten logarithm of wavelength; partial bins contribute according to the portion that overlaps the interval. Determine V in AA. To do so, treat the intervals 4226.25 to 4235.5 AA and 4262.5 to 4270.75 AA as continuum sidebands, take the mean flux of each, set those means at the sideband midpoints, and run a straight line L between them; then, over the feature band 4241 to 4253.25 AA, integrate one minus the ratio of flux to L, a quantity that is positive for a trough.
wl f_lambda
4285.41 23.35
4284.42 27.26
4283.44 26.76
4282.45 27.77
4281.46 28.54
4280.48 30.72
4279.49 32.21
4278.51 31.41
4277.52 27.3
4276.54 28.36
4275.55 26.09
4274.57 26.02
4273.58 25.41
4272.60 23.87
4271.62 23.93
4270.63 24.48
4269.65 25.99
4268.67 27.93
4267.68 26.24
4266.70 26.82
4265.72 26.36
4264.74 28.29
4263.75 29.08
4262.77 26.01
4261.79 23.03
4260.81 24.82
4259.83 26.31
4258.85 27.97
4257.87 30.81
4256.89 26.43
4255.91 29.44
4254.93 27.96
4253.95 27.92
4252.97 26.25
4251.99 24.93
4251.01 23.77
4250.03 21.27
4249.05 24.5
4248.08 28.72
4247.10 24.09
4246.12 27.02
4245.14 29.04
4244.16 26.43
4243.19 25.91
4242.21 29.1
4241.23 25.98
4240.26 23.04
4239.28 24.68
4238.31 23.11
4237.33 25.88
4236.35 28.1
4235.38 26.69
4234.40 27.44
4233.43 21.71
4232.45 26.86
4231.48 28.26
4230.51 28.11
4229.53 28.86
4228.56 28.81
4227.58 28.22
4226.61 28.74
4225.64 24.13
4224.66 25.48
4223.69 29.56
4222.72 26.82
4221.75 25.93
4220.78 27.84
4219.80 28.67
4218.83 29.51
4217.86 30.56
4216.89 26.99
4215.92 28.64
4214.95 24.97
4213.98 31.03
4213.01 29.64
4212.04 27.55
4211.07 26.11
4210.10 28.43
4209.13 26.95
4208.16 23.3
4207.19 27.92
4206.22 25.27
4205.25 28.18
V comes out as 0.6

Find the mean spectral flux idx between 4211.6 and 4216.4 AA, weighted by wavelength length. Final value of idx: 28.4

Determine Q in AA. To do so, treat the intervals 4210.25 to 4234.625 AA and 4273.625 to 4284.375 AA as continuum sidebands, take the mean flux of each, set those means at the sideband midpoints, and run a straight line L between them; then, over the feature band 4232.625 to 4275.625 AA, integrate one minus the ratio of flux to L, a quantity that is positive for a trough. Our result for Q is 2.9 AA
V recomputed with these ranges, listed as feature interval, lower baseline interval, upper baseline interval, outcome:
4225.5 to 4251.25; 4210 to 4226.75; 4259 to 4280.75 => 1.06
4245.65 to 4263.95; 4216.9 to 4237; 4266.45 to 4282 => 0.69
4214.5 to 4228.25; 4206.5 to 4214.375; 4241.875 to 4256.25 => -0.21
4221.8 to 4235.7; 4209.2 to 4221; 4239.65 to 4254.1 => 0.07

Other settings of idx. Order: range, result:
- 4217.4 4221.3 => 29.1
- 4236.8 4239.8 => 24.5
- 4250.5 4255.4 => 26.1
